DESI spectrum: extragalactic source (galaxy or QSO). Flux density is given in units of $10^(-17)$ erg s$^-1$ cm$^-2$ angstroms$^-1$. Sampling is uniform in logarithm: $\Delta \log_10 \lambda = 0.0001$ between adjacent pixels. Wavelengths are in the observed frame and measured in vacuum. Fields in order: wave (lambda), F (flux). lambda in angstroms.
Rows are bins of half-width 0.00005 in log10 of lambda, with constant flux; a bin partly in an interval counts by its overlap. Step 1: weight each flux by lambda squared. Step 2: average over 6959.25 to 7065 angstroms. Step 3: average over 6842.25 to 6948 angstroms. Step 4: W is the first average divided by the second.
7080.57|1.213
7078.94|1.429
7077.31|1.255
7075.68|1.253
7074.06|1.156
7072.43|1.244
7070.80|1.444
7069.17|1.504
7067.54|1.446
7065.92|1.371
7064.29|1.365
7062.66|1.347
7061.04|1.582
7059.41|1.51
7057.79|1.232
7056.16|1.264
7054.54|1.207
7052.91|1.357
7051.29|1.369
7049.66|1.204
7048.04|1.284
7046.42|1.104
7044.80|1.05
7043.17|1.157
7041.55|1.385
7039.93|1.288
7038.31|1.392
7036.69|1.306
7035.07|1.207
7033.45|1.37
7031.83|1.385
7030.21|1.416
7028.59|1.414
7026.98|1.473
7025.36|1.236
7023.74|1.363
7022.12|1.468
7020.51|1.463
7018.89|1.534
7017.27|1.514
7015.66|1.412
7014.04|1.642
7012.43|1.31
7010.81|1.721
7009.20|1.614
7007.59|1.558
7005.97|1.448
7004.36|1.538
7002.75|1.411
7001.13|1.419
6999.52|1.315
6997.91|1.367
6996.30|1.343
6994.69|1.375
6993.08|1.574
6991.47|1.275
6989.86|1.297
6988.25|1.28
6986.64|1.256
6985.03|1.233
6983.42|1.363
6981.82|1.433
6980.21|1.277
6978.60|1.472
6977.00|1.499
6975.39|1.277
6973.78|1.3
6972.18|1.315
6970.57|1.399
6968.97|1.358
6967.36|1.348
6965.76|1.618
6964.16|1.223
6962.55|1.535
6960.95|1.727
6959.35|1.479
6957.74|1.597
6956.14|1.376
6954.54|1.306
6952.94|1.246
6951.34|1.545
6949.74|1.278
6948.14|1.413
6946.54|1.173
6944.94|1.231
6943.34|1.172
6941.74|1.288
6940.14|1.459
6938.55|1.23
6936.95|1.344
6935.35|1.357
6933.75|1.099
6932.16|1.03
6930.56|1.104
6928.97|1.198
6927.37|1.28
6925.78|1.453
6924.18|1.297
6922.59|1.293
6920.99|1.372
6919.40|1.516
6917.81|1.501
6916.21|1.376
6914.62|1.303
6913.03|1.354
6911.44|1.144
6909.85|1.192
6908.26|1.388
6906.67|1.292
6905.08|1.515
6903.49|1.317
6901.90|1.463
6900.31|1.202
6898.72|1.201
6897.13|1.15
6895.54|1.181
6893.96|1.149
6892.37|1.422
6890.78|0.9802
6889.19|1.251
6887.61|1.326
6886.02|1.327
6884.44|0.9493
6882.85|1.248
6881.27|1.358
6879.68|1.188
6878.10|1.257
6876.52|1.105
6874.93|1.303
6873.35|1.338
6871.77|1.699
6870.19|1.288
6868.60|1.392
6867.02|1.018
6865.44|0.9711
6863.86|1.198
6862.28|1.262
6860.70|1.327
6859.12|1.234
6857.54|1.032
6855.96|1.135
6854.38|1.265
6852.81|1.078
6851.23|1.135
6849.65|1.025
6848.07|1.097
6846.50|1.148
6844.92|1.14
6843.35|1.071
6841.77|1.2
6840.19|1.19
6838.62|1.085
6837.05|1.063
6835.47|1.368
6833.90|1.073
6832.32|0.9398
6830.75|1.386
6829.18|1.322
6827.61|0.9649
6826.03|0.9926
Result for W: 1.15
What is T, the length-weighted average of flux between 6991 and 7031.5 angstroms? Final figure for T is 1.45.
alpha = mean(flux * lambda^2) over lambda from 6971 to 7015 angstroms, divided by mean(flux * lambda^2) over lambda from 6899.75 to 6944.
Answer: 1.10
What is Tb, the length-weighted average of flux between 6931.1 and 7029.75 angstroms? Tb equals 1.39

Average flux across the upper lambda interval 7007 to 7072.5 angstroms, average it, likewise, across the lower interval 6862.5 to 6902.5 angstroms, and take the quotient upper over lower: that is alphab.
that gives 1.1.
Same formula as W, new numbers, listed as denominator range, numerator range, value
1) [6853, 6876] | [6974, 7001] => 1.13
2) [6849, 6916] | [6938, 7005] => 1.14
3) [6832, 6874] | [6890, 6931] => 1.12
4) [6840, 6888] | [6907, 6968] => 1.14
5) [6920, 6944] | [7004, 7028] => 1.20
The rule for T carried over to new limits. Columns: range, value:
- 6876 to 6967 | 1.31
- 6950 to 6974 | 1.42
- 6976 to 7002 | 1.36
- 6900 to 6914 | 1.32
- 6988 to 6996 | 1.36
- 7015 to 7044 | 1.38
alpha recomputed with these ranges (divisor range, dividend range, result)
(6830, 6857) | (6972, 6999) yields 1.23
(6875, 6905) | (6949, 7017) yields 1.18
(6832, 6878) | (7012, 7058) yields 1.19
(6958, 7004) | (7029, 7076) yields 0.97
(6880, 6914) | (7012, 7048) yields 1.12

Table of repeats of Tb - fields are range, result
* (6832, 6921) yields 1.23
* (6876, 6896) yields 1.21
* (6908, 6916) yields 1.28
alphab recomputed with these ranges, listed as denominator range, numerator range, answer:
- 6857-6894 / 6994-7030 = 1.17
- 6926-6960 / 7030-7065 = 1.01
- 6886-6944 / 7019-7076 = 1.04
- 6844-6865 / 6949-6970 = 1.24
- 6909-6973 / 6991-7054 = 1.04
